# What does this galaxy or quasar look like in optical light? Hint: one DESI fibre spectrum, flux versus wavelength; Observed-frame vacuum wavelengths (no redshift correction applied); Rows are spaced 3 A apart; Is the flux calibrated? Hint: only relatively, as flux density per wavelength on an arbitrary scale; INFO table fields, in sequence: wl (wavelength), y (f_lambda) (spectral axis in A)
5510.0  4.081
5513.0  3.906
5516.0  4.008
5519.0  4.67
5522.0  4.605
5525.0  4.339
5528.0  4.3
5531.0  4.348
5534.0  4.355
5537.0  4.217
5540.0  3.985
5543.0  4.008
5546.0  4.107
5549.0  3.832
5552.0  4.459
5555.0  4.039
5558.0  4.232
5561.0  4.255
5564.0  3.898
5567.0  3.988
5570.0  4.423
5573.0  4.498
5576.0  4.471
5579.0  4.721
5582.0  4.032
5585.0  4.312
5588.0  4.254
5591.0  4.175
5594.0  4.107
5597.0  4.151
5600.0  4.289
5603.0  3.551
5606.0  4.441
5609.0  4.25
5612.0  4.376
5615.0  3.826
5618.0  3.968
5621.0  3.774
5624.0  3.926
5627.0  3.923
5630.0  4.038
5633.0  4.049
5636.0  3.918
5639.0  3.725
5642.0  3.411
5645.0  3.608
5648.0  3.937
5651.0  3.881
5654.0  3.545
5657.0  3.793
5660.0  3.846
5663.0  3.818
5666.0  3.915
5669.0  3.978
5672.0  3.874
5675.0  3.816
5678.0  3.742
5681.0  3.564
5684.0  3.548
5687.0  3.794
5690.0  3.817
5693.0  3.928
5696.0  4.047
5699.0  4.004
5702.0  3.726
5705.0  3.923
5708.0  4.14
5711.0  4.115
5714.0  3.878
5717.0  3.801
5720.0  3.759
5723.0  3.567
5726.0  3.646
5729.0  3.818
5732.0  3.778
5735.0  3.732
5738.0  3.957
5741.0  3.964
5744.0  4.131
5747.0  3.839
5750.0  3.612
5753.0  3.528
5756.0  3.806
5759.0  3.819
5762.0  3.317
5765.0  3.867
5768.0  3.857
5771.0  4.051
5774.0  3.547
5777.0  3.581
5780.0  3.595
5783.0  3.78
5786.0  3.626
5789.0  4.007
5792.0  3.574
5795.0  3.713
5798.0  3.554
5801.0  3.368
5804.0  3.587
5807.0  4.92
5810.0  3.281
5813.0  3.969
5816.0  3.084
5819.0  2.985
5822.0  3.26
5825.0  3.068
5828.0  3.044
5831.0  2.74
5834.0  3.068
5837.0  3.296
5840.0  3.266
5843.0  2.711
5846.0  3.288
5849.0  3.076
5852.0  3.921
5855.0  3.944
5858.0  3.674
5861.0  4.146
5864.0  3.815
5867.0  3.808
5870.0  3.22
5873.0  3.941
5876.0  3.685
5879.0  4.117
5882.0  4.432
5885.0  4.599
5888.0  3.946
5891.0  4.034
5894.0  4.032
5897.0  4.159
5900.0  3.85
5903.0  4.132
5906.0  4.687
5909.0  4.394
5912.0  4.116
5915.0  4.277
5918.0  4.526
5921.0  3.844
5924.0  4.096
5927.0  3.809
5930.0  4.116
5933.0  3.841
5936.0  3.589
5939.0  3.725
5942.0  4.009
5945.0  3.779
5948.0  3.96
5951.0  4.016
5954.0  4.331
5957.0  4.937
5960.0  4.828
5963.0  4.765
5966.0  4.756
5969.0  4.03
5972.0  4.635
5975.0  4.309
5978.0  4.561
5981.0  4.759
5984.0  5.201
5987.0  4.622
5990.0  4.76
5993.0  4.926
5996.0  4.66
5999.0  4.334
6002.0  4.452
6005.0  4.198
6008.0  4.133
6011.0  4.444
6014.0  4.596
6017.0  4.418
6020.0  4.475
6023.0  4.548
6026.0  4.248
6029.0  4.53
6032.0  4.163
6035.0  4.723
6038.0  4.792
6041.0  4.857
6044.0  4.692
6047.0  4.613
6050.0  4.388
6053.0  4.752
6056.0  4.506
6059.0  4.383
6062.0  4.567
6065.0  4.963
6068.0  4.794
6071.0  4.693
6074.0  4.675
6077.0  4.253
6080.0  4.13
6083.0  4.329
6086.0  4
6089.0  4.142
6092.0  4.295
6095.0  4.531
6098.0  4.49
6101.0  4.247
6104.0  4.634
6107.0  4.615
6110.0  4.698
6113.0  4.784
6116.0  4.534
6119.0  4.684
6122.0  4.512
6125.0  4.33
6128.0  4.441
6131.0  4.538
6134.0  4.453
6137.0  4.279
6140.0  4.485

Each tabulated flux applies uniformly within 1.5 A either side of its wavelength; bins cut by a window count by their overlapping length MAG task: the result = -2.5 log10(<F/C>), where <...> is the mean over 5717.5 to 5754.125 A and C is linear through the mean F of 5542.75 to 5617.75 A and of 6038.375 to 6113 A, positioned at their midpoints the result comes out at 0.138 mag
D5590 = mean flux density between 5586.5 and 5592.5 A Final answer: 4.21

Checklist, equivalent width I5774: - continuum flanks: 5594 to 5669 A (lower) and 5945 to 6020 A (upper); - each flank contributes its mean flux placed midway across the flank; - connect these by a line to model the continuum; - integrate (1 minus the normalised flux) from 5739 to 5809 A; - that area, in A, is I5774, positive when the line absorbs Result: 6.6 A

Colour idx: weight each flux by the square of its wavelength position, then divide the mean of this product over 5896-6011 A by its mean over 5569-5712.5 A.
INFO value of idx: 1.2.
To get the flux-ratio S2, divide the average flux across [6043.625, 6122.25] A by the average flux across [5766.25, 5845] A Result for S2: 1.3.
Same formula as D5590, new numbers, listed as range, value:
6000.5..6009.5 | 4.26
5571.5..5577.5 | 4.48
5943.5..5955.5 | 4.02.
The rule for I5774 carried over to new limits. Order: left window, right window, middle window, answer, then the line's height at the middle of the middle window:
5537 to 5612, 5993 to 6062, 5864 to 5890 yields 2.6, 4.4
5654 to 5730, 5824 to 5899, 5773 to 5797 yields 0.3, 3.73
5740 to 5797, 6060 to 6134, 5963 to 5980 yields -1.2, 4.21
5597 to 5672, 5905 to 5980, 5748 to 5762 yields 1.3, 4.04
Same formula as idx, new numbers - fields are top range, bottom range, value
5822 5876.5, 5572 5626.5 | 0.90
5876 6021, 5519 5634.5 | 1.17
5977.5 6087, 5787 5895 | 1.34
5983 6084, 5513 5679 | 1.30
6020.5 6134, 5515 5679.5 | 1.31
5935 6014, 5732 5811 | 1.26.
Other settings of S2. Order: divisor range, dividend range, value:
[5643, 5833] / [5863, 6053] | 1.16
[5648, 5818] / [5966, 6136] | 1.20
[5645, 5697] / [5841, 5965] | 1.05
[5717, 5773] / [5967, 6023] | 1.20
